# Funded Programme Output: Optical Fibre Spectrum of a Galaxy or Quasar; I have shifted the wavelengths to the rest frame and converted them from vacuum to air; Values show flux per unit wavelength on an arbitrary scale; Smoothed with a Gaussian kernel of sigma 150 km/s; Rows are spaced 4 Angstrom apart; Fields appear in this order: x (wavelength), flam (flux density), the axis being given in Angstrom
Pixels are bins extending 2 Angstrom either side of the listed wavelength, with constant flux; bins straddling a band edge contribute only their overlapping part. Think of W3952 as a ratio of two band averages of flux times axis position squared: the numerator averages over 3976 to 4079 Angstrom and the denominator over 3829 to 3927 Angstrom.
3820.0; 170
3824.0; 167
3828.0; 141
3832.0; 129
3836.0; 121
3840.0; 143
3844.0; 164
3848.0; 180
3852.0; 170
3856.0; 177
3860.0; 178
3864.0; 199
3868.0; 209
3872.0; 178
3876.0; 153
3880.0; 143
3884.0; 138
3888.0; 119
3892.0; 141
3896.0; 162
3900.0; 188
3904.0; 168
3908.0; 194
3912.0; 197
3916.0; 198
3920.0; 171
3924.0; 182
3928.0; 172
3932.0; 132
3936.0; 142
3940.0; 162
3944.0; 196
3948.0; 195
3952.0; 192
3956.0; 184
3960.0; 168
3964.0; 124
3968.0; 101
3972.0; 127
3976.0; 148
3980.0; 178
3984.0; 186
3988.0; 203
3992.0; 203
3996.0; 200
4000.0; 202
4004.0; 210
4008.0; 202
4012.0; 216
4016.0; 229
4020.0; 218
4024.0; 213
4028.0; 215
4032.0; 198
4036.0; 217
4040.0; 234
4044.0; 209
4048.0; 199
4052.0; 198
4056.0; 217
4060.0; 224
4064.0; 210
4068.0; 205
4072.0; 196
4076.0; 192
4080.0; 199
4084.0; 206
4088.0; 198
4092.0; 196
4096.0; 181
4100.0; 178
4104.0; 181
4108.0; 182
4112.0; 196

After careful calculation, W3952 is 1.33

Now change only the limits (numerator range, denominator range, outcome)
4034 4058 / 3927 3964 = 1.32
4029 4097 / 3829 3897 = 1.43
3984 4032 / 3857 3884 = 1.29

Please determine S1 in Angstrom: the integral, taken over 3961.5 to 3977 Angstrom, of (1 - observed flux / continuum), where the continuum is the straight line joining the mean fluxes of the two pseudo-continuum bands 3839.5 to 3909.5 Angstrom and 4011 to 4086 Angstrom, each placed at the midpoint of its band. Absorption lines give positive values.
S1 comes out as 5.35 Angstrom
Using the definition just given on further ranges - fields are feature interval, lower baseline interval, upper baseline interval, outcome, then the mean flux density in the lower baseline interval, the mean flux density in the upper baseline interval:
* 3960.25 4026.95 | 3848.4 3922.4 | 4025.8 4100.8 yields 2.4 Angstrom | 172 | 204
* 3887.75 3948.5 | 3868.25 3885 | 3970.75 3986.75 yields -3.6 Angstrom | 160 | 163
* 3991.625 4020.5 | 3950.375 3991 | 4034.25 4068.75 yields -4.0 Angstrom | 162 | 213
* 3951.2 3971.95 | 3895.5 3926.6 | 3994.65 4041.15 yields 5.0 Angstrom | 183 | 213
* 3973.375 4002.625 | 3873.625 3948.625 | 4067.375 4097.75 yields -1.3 Angstrom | 165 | 196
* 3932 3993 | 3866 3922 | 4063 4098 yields 4.7 Angstrom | 168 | 198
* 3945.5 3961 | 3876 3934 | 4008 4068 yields -0.4 Angstrom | 164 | 213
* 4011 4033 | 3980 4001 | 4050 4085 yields -1.7 Angstrom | 197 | 205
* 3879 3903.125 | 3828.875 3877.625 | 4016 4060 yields 3.6 Angstrom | 166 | 213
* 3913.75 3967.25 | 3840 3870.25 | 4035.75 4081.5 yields 6.3 Angstrom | 180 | 208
